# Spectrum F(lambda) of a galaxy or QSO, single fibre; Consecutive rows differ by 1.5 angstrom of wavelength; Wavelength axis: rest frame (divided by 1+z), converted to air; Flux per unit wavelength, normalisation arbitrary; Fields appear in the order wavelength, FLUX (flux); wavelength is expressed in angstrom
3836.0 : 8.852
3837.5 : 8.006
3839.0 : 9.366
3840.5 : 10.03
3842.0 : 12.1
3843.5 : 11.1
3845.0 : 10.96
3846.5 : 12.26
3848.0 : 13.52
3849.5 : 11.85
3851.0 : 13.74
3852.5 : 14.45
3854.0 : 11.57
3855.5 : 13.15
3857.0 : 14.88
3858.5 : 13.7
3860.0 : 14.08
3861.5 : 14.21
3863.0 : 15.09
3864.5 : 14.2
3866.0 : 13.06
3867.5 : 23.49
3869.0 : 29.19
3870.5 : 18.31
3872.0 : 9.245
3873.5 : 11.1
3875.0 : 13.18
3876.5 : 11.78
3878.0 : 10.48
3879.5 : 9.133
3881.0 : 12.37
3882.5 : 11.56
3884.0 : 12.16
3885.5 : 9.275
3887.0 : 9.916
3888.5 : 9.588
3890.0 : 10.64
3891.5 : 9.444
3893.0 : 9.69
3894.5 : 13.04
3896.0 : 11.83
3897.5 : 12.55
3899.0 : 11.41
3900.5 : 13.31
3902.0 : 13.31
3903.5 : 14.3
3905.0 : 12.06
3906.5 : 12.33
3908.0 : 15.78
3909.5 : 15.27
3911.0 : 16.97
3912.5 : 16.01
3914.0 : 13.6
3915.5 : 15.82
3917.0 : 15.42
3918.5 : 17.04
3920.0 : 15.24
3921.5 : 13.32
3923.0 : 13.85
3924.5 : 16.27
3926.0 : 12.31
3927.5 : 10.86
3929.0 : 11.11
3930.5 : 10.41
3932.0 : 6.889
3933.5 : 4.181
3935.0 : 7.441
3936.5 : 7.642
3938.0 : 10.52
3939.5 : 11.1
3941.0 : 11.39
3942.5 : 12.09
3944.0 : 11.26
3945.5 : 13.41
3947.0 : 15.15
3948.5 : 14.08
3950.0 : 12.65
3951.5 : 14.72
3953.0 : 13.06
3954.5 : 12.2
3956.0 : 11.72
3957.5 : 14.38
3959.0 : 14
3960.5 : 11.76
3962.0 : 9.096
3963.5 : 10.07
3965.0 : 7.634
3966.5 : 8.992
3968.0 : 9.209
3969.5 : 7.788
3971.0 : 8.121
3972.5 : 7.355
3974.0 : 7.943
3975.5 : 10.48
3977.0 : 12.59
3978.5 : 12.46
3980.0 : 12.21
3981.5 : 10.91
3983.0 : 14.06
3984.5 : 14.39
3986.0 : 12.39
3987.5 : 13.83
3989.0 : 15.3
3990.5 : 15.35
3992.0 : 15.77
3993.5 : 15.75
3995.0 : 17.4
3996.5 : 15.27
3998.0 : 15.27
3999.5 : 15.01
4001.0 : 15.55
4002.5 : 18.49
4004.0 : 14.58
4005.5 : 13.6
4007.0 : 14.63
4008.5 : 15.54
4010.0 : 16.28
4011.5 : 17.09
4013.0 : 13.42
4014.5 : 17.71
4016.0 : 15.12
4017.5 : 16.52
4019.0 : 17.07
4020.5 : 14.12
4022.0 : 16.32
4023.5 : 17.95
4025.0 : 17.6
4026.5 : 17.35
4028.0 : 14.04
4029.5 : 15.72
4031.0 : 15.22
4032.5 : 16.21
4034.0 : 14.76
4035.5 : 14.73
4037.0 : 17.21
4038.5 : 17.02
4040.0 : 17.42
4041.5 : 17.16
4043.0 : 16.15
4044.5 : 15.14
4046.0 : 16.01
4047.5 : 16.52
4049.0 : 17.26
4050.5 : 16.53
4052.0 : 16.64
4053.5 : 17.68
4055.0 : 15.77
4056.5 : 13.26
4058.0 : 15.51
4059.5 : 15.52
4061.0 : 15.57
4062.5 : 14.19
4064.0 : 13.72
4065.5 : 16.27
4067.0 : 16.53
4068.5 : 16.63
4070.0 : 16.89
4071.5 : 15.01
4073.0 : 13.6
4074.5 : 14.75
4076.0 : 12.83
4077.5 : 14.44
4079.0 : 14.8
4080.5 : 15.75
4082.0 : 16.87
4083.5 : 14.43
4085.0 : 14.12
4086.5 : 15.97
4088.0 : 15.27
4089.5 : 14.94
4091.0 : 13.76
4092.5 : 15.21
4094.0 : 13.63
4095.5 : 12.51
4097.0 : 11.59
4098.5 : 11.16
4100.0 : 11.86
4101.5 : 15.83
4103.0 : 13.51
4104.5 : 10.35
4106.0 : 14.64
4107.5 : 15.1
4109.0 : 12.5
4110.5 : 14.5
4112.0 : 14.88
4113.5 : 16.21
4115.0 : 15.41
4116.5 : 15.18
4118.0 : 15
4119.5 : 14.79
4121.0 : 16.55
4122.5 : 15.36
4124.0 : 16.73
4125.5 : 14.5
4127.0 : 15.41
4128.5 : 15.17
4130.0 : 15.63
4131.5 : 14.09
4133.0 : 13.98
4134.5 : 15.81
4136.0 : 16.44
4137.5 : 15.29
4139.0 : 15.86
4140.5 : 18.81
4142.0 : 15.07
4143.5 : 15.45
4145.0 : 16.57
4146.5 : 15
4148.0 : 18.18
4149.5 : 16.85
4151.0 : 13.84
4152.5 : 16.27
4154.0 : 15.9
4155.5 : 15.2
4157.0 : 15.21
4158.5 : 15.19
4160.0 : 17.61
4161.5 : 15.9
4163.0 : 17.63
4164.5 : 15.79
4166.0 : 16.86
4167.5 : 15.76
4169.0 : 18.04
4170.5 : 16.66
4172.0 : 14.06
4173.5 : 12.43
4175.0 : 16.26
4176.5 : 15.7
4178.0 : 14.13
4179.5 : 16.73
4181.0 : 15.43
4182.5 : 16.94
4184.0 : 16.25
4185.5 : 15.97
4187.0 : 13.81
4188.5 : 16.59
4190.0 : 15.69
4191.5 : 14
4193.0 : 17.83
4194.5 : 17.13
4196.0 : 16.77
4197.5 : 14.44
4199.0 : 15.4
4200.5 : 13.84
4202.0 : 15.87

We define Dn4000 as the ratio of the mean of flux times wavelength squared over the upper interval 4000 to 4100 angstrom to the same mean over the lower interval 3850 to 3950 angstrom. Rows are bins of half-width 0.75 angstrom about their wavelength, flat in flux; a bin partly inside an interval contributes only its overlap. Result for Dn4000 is 1.29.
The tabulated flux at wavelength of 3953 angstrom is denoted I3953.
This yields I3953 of 13.06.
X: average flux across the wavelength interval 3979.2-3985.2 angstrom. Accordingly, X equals 12.9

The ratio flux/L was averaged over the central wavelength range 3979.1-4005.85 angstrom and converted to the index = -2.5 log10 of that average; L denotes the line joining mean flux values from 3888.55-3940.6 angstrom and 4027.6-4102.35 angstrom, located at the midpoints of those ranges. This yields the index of -0.07 mag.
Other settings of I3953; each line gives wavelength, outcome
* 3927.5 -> 10.86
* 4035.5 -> 14.73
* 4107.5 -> 15.1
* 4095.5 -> 12.51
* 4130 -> 15.63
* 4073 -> 13.6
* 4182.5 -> 16.94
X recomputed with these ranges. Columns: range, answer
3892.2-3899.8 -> 11.7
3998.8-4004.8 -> 15.9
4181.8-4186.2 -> 16.4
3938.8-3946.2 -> 11.8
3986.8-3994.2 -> 15.2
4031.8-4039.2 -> 16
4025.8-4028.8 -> 15.7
